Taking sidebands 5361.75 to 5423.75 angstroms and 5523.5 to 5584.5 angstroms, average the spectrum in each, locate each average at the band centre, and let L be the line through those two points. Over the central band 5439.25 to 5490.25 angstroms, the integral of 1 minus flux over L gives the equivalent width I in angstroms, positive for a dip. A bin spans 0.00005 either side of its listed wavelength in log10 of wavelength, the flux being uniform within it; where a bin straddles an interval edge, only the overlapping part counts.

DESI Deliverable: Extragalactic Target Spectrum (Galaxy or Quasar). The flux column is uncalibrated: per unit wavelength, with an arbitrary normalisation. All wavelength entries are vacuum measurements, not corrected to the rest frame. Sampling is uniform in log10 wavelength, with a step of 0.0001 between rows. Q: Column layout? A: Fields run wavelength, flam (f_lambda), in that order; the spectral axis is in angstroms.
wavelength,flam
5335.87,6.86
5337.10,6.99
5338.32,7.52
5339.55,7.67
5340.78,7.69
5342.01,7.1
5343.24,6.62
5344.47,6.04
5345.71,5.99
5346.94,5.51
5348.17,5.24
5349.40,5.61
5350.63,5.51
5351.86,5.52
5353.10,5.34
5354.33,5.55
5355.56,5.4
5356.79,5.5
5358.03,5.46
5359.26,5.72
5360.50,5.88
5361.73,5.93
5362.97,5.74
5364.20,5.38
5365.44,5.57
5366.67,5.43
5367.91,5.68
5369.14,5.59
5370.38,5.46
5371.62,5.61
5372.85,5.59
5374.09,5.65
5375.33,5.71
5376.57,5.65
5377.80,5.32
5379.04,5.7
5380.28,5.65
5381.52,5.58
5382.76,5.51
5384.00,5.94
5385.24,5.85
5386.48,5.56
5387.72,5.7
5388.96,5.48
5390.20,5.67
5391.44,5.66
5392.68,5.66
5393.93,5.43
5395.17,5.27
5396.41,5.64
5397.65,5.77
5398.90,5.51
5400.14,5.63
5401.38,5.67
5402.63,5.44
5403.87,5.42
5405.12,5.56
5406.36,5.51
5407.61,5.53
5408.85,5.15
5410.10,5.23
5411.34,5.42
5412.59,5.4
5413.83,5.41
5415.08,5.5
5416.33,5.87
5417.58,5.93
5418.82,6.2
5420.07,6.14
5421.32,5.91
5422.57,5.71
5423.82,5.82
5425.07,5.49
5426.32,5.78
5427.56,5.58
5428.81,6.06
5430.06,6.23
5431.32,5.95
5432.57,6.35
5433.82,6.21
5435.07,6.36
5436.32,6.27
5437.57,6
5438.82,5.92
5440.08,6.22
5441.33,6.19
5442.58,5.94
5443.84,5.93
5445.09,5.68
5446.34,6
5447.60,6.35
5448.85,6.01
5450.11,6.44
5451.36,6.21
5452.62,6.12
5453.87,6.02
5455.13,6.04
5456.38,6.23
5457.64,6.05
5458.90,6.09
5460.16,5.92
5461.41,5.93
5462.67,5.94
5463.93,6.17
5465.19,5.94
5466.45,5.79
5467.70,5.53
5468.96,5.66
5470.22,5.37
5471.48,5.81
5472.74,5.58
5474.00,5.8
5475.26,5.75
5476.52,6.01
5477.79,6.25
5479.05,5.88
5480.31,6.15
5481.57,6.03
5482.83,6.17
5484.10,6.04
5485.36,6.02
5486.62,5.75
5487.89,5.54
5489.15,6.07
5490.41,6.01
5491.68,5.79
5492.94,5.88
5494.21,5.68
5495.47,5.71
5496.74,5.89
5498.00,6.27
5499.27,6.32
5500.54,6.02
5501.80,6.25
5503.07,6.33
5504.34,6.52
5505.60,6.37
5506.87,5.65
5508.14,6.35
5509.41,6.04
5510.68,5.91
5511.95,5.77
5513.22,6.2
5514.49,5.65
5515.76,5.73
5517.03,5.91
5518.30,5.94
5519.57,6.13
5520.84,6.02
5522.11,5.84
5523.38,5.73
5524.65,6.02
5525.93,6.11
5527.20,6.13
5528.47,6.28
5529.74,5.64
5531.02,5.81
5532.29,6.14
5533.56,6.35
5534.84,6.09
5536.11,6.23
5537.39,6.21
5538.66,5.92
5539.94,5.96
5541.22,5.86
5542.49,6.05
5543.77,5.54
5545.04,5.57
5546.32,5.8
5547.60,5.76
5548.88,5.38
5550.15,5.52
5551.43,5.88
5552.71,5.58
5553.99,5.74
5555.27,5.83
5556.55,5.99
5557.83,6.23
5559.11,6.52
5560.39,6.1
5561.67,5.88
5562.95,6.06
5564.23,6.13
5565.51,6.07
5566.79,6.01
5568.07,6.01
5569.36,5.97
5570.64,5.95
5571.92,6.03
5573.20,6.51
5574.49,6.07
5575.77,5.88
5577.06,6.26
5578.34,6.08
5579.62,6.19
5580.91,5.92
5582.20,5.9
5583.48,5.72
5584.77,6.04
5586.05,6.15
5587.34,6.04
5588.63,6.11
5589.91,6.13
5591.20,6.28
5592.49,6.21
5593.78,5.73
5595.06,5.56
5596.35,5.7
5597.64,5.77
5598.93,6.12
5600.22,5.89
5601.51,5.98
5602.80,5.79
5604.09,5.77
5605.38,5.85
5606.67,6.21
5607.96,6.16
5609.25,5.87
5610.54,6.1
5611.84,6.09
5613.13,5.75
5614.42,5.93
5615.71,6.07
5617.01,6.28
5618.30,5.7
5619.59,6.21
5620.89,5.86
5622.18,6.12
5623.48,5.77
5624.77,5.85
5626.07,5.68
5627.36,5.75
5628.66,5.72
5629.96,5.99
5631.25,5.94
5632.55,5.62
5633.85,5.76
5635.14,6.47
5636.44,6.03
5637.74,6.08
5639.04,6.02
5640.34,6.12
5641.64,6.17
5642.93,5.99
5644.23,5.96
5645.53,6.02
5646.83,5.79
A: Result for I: -1.72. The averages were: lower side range 5.61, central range 5.97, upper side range 5.97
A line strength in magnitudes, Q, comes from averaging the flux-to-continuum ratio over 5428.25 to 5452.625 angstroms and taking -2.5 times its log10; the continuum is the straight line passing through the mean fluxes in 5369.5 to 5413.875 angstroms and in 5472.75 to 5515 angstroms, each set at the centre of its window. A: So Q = -0.065 mag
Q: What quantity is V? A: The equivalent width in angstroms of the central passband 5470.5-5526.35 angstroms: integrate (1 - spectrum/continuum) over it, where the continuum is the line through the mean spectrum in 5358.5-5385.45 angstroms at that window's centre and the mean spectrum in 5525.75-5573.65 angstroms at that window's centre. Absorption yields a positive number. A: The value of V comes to -0.9 angstroms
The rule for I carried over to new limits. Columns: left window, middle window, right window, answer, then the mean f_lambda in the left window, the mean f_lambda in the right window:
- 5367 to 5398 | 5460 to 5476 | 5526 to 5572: 0.0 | 5.61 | 5.95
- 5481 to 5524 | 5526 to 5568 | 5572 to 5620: 0.3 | 5.99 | 6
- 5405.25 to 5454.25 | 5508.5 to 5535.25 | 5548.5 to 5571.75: -0.2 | 5.9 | 5.95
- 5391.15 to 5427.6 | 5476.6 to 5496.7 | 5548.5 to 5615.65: -0.6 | 5.61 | 5.98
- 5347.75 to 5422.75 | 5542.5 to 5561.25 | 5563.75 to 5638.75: 0.2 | 5.59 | 5.98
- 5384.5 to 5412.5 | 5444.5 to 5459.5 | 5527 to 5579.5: -1.1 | 5.53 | 5.98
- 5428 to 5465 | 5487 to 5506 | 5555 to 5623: 0.1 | 6.09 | 6.01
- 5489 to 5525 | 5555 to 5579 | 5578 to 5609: -0.4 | 6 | 5.97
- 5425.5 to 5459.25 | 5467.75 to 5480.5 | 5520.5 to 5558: 0.5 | 6.08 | 5.9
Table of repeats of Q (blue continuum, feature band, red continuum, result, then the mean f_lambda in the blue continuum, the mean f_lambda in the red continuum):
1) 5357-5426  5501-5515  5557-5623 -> -0.04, 5.62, 6.02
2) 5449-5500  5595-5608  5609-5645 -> 0.01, 5.95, 5.96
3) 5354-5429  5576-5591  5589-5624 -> -0.02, 5.62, 5.96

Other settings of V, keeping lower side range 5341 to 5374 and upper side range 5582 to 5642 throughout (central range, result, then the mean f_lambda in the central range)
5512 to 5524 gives -0.1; 5.9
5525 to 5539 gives -0.5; 6.09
